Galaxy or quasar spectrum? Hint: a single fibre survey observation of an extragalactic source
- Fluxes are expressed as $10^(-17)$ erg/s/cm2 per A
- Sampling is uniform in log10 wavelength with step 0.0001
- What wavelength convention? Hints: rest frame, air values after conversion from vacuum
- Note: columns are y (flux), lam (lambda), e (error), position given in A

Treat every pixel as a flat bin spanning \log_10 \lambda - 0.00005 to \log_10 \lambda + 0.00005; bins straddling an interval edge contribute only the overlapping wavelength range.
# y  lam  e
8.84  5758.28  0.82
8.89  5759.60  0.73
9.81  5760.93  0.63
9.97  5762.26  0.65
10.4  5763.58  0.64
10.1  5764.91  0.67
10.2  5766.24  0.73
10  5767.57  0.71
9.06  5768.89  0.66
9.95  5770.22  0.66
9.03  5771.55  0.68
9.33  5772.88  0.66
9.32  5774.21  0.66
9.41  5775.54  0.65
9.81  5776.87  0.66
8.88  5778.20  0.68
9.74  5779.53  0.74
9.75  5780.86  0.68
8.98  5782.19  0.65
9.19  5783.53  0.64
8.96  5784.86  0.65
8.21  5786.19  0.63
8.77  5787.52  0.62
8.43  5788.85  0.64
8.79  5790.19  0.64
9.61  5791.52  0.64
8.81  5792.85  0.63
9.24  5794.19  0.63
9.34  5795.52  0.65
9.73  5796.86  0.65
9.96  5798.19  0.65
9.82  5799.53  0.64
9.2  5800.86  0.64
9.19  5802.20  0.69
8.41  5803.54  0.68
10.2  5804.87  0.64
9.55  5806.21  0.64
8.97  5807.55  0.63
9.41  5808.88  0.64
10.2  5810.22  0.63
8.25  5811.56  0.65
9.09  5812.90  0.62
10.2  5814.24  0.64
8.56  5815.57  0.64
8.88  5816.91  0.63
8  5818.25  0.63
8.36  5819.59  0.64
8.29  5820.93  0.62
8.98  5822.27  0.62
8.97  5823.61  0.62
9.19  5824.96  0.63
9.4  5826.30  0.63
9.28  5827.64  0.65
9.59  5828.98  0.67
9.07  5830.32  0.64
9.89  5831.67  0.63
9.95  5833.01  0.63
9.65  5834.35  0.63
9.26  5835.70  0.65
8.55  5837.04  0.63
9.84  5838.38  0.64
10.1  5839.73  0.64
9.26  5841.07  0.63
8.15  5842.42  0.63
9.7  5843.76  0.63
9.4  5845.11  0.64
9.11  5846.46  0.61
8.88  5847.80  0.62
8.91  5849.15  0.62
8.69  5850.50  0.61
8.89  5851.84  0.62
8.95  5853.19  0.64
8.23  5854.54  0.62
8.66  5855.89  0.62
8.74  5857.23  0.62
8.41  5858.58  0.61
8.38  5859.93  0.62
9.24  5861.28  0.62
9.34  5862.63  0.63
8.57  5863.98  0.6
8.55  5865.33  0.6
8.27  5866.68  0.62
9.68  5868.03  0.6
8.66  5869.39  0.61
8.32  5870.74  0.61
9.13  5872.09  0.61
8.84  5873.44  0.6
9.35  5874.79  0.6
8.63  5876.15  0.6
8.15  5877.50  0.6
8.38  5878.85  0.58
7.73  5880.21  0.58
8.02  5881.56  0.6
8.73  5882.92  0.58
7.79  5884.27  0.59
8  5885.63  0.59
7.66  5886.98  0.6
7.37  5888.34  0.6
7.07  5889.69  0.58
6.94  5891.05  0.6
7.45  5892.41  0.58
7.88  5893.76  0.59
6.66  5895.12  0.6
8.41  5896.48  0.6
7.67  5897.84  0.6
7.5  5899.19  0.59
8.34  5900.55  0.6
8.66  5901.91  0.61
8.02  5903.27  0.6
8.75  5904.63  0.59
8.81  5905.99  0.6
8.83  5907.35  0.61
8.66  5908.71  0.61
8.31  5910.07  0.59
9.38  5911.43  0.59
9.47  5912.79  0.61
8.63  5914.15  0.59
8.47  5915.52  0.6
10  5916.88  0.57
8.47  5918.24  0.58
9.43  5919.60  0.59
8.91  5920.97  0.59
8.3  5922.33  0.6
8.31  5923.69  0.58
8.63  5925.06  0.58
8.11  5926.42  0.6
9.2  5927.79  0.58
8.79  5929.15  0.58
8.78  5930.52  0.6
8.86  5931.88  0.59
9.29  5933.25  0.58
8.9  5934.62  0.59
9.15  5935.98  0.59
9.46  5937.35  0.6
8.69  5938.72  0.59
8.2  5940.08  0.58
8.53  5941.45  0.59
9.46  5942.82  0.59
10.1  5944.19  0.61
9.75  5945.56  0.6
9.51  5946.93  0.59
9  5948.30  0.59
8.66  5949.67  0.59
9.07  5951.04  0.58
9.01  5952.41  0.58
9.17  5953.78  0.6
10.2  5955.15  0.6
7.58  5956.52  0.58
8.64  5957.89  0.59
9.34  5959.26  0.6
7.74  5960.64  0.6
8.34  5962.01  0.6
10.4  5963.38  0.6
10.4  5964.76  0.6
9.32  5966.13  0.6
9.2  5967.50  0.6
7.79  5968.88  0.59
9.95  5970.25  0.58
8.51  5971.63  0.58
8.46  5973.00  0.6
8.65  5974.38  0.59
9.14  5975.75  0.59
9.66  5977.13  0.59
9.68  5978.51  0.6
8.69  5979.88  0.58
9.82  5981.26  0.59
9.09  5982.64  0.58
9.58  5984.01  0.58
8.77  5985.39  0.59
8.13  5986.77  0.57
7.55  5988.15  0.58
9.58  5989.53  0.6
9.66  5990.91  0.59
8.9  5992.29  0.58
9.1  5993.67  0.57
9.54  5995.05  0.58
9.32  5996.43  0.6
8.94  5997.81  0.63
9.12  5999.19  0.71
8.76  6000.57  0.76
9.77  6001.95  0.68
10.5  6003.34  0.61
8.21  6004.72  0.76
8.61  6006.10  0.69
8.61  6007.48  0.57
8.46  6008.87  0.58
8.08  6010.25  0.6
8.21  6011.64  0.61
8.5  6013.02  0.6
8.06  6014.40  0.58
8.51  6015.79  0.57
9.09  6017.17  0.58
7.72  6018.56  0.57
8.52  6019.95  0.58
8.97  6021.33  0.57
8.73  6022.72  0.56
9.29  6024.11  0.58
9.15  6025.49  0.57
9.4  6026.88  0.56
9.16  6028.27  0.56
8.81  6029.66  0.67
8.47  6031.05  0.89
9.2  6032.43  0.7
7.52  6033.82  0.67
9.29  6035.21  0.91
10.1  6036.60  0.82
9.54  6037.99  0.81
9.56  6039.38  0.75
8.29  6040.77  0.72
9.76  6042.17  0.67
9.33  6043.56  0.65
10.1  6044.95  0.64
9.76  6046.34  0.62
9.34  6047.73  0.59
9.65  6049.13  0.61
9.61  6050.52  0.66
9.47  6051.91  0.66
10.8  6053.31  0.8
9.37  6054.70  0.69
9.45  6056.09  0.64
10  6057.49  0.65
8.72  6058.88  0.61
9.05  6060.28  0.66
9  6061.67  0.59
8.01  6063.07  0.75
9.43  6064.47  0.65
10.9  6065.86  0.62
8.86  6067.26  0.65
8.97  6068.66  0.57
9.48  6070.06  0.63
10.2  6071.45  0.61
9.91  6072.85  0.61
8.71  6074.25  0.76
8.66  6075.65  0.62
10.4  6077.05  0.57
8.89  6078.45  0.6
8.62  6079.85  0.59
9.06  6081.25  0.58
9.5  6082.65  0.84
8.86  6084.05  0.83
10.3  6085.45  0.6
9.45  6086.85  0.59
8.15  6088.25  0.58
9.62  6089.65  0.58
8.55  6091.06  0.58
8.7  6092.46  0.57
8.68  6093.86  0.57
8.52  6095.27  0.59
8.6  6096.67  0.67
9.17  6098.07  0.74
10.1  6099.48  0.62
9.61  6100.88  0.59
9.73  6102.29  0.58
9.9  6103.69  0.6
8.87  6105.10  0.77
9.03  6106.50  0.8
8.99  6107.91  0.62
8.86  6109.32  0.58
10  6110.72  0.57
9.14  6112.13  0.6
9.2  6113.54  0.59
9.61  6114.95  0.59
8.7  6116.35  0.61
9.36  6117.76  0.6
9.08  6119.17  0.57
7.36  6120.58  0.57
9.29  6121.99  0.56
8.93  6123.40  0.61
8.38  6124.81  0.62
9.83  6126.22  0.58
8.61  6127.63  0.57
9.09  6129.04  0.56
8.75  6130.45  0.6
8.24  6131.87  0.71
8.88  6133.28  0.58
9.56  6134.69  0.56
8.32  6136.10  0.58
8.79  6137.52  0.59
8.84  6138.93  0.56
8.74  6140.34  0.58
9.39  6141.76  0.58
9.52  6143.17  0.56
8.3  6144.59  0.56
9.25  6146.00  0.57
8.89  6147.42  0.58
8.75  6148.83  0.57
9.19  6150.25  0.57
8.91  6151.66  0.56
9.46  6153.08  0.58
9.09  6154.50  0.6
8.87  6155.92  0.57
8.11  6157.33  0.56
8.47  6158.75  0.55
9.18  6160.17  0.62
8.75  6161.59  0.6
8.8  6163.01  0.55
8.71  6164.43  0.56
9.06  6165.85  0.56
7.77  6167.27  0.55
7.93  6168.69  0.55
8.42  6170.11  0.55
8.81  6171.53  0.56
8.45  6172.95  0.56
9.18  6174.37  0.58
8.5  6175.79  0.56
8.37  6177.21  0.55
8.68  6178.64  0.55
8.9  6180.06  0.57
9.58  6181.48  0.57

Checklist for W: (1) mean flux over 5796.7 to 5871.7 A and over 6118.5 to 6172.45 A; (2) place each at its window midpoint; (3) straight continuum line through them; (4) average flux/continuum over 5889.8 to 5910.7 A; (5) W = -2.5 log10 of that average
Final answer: 0.13 mag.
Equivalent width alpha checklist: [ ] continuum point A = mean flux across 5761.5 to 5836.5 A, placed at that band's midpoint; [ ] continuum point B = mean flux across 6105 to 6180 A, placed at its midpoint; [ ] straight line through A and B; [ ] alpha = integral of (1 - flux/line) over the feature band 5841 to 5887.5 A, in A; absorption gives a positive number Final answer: 2.8 A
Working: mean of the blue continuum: 9.3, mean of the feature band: 8.66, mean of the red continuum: 8.85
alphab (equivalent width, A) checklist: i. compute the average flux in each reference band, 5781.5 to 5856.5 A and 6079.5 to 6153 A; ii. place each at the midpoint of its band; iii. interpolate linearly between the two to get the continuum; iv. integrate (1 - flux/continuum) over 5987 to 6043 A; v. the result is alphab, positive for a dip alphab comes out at 0.99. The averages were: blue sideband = 9.13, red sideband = 9.04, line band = 8.91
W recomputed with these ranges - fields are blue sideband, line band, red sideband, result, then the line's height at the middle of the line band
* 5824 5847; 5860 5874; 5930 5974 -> 0.05 mag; 9.28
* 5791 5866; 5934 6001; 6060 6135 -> 0.01 mag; 9.13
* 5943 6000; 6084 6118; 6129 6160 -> -0.03 mag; 8.94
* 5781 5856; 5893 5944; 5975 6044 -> 0.05 mag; 9.05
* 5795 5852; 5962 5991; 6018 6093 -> 0.01 mag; 9.23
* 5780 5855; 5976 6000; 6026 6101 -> 0.01 mag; 9.23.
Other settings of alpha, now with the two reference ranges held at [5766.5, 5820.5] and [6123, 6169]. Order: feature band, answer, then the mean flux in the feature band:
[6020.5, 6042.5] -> -0.3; 9.06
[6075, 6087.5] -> -0.6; 9.31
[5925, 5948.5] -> 0.1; 9.03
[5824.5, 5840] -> -0.5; 9.47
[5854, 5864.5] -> 0.5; 8.71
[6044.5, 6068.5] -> -1.5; 9.48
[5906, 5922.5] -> 0.3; 8.92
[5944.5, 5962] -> 0.1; 8.97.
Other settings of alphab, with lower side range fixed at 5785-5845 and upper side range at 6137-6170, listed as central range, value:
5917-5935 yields 0.52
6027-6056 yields -1.38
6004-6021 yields 1.08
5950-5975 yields 0.11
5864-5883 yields 1.10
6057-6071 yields -0.53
